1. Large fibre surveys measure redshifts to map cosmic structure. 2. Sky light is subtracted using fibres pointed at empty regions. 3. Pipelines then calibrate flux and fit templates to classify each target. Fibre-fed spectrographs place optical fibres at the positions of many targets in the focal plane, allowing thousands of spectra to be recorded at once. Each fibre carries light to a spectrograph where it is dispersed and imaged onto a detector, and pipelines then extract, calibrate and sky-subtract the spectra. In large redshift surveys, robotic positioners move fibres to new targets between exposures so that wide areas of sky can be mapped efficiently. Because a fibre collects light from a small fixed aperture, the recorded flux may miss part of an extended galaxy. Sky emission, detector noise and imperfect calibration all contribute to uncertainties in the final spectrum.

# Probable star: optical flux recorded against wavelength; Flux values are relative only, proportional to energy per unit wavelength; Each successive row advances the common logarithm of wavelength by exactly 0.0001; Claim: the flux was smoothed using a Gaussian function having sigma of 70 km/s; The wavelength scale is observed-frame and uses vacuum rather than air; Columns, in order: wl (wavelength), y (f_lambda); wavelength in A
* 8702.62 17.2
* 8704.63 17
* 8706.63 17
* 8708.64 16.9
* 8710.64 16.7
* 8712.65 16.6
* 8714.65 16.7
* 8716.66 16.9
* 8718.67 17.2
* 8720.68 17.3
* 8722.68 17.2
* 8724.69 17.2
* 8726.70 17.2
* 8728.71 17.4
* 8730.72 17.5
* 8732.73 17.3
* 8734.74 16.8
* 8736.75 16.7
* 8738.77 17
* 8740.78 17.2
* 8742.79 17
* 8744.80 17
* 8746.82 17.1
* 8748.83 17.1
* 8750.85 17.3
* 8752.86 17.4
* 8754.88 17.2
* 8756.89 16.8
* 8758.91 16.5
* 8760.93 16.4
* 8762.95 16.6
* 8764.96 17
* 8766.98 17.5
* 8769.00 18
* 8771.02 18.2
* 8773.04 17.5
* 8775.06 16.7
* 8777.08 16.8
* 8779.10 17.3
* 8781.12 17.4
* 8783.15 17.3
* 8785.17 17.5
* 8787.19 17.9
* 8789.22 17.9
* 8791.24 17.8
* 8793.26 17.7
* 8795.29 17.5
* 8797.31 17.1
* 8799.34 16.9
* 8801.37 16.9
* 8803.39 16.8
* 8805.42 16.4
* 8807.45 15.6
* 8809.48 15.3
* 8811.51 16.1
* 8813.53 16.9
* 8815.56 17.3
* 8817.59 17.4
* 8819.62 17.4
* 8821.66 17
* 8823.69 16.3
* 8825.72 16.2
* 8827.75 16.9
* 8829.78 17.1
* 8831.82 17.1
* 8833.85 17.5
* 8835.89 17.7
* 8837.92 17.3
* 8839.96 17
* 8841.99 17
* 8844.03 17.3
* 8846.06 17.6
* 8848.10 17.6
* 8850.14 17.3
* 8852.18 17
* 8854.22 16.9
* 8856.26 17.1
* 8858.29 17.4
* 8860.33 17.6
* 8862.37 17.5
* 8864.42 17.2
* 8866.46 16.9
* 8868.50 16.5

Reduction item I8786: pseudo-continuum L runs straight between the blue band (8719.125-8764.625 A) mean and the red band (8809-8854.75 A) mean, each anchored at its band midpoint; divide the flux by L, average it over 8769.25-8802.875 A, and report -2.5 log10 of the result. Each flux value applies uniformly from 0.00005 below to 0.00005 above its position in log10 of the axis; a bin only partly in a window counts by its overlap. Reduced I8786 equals -0.02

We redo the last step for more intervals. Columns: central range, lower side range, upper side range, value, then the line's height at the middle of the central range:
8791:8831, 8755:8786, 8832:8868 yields 0.03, 17.2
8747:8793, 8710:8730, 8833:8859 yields -0.01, 17.1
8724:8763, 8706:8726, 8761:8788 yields 0.01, 17.1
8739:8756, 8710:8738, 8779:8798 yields 0.00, 17.2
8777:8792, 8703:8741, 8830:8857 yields -0.02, 17.1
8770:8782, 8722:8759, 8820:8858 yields -0.01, 17.1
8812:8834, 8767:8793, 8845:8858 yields 0.03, 17.4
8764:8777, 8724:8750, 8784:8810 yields -0.02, 17.1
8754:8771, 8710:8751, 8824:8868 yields 0.00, 17.1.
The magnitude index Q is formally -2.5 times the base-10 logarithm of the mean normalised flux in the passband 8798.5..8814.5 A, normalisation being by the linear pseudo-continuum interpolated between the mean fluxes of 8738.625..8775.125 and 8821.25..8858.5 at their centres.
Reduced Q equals 0.05 mag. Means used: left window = 17.1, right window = 17.1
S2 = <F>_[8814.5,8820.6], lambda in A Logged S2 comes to 17.4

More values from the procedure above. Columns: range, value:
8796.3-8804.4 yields 16.9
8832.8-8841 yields 17.4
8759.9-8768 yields 16.9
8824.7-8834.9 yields 17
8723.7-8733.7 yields 17.3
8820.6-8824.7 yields 16.6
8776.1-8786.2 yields 17.3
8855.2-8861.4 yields 17.4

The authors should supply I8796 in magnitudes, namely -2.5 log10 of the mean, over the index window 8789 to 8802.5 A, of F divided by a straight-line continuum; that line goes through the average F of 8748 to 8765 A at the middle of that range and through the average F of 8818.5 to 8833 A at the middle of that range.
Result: -0.03 mag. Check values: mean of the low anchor 16.9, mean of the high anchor 16.9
